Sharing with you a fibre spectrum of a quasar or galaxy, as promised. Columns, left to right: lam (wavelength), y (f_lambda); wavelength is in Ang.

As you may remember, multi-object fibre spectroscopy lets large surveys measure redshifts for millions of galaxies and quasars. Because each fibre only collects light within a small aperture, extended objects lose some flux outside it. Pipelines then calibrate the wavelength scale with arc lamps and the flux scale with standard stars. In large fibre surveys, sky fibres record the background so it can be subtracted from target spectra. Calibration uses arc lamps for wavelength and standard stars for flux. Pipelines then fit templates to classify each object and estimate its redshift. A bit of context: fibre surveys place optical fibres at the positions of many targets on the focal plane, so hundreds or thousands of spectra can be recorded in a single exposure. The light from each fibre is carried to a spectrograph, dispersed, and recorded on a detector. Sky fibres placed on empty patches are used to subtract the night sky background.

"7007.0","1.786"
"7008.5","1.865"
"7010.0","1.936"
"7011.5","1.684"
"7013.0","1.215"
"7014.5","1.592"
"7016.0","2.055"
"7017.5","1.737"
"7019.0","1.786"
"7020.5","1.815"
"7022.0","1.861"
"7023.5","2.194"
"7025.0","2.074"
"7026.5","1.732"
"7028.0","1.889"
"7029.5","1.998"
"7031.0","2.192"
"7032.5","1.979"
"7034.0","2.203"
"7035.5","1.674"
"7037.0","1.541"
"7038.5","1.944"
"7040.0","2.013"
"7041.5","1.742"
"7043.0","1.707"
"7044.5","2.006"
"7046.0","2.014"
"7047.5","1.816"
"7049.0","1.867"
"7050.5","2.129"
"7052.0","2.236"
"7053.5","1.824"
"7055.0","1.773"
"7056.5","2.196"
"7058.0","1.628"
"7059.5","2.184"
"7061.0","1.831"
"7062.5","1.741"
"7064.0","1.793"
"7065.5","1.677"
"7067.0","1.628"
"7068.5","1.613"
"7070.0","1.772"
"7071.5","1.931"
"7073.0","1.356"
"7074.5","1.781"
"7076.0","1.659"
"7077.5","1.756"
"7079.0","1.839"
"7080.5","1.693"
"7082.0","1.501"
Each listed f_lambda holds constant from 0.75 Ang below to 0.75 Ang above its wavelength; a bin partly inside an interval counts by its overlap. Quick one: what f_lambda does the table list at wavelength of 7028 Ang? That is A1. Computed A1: 1.889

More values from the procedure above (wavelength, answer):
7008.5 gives 1.865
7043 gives 1.707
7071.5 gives 1.931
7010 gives 1.936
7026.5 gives 1.732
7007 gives 1.786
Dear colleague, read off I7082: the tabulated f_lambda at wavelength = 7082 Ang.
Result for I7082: 1.501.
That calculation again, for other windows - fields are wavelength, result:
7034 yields 2.203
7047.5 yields 1.816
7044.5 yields 2.006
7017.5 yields 1.737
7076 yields 1.659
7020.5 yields 1.815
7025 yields 2.074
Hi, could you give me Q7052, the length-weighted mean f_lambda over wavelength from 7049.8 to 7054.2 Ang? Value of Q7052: 2.06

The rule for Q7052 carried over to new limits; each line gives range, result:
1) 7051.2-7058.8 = 1.93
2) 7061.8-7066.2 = 1.74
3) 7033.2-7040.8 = 1.87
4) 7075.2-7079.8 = 1.75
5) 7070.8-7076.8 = 1.68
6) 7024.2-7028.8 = 1.9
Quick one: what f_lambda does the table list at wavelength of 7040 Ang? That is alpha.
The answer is 2.013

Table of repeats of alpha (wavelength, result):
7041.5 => 1.742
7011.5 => 1.684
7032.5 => 1.979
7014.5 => 1.592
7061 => 1.831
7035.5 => 1.674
